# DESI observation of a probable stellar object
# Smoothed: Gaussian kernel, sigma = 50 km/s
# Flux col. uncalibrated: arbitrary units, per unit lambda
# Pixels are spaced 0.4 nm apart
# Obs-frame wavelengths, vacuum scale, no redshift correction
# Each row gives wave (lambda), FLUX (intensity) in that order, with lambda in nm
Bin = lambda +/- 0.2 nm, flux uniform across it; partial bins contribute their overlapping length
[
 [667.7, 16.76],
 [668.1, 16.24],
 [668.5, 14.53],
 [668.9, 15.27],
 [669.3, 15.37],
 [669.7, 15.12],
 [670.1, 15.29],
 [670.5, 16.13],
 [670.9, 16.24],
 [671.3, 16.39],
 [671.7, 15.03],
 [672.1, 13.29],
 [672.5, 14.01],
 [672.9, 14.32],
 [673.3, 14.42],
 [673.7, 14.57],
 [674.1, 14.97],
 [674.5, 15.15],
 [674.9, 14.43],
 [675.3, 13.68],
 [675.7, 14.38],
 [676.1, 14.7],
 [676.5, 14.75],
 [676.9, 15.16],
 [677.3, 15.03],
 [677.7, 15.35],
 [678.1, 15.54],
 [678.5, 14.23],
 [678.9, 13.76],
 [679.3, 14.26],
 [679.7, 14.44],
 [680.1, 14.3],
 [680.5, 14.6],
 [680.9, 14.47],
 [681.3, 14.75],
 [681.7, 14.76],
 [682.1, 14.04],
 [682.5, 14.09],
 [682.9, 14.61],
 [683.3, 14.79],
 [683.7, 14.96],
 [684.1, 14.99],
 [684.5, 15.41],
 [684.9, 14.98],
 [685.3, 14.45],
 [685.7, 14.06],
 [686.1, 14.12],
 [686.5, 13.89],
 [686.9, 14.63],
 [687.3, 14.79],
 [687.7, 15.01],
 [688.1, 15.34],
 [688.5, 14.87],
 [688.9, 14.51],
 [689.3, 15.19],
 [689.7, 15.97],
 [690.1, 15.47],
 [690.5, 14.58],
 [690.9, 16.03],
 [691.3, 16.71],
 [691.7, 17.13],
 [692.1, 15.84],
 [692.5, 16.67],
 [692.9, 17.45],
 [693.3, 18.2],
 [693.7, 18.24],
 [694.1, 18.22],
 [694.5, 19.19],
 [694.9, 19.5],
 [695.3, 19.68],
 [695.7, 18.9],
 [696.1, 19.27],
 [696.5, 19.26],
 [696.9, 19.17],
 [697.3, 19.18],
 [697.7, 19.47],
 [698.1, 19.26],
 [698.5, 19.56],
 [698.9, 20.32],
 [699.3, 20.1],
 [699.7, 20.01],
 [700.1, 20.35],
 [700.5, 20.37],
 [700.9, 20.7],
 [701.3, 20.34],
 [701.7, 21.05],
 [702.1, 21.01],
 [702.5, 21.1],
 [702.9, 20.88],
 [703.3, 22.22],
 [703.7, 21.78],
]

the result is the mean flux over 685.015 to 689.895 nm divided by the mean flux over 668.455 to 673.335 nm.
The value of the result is 0.98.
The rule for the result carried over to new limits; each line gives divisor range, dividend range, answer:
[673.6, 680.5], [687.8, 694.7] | 1.12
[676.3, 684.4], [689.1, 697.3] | 1.20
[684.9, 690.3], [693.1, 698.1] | 1.29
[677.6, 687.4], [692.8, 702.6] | 1.35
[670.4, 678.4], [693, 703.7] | 1.34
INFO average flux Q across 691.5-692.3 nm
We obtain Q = 16.5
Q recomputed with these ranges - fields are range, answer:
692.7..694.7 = 18.3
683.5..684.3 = 15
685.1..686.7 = 14.1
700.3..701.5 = 20.5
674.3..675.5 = 14.4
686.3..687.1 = 14.3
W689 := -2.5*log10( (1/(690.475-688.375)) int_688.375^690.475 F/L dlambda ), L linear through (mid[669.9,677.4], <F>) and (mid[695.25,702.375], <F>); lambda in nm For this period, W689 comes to 0.19 mag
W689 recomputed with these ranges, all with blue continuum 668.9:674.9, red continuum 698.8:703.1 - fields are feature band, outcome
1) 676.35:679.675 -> 0.10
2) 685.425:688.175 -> 0.23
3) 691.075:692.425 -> 0.14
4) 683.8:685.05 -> 0.15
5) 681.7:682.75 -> 0.19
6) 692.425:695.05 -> 0.05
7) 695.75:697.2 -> 0.03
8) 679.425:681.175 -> 0.15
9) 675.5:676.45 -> 0.09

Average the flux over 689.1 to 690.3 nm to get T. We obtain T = 15.5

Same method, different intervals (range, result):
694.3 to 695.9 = 19.3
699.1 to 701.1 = 20.3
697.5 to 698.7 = 19.4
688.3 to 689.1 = 14.7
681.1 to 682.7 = 14.4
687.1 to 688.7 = 15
